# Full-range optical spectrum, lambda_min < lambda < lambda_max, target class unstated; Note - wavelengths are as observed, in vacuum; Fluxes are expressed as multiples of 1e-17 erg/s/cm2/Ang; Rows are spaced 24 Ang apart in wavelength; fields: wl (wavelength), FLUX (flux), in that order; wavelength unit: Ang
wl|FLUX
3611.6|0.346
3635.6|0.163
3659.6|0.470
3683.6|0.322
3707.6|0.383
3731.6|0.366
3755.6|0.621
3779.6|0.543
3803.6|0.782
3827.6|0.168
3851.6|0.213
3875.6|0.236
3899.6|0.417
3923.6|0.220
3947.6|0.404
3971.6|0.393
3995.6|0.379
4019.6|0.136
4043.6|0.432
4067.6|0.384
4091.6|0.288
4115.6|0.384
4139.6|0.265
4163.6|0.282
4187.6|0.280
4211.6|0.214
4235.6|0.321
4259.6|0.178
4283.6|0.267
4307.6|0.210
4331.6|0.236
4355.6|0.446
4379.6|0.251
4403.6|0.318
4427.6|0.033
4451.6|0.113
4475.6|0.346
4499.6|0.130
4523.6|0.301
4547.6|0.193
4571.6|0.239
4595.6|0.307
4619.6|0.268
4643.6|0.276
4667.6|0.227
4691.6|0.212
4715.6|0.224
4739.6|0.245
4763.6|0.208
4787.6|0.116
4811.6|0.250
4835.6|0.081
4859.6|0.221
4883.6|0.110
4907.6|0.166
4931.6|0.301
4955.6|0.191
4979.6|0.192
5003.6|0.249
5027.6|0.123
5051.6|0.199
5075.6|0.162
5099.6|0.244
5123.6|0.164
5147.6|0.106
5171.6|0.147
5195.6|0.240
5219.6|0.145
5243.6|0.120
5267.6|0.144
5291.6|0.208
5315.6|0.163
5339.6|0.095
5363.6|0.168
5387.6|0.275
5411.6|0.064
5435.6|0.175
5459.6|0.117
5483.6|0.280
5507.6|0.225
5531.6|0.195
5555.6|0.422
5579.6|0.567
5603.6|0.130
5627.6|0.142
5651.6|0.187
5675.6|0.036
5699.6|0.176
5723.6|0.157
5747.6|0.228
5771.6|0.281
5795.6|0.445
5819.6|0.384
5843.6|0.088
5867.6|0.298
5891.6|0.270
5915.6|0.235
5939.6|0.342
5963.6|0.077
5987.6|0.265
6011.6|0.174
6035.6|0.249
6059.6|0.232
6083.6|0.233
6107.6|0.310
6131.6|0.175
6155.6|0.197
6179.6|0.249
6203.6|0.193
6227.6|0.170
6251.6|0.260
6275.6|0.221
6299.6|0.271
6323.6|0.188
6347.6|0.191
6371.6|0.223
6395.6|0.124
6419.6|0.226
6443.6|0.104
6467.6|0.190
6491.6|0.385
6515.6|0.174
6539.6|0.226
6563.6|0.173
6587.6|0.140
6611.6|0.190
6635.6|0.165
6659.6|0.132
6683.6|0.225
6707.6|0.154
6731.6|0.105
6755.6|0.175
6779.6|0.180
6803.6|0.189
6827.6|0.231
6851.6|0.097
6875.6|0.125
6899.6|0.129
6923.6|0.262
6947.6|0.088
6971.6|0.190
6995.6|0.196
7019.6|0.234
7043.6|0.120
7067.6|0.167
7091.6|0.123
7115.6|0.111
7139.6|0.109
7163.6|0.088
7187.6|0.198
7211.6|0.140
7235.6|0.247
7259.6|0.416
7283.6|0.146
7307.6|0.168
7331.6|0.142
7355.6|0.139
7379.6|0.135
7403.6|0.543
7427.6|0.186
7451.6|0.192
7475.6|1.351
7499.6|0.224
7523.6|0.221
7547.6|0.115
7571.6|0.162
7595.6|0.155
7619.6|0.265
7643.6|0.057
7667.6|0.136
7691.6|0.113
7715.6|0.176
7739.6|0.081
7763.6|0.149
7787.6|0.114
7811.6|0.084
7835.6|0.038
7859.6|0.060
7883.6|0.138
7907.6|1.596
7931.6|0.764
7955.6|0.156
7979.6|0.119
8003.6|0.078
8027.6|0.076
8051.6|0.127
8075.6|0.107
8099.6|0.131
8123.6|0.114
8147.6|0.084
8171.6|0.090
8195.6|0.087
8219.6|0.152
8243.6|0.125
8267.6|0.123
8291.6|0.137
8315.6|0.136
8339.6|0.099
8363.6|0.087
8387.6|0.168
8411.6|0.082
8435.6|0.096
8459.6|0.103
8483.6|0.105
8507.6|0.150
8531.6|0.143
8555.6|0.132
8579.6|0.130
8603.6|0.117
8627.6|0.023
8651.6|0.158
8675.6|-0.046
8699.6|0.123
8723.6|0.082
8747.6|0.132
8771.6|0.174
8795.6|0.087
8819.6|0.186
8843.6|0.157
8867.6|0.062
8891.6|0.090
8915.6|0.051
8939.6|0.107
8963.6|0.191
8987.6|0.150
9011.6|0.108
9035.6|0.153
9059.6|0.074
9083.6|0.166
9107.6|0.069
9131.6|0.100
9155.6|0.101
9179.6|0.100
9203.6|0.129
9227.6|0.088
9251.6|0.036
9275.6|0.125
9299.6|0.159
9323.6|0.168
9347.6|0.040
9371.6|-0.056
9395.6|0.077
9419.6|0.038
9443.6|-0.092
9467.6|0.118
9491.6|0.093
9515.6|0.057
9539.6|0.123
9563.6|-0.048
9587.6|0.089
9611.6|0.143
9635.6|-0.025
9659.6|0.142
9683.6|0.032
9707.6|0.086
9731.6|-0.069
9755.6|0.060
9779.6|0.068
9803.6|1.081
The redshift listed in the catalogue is 0.494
